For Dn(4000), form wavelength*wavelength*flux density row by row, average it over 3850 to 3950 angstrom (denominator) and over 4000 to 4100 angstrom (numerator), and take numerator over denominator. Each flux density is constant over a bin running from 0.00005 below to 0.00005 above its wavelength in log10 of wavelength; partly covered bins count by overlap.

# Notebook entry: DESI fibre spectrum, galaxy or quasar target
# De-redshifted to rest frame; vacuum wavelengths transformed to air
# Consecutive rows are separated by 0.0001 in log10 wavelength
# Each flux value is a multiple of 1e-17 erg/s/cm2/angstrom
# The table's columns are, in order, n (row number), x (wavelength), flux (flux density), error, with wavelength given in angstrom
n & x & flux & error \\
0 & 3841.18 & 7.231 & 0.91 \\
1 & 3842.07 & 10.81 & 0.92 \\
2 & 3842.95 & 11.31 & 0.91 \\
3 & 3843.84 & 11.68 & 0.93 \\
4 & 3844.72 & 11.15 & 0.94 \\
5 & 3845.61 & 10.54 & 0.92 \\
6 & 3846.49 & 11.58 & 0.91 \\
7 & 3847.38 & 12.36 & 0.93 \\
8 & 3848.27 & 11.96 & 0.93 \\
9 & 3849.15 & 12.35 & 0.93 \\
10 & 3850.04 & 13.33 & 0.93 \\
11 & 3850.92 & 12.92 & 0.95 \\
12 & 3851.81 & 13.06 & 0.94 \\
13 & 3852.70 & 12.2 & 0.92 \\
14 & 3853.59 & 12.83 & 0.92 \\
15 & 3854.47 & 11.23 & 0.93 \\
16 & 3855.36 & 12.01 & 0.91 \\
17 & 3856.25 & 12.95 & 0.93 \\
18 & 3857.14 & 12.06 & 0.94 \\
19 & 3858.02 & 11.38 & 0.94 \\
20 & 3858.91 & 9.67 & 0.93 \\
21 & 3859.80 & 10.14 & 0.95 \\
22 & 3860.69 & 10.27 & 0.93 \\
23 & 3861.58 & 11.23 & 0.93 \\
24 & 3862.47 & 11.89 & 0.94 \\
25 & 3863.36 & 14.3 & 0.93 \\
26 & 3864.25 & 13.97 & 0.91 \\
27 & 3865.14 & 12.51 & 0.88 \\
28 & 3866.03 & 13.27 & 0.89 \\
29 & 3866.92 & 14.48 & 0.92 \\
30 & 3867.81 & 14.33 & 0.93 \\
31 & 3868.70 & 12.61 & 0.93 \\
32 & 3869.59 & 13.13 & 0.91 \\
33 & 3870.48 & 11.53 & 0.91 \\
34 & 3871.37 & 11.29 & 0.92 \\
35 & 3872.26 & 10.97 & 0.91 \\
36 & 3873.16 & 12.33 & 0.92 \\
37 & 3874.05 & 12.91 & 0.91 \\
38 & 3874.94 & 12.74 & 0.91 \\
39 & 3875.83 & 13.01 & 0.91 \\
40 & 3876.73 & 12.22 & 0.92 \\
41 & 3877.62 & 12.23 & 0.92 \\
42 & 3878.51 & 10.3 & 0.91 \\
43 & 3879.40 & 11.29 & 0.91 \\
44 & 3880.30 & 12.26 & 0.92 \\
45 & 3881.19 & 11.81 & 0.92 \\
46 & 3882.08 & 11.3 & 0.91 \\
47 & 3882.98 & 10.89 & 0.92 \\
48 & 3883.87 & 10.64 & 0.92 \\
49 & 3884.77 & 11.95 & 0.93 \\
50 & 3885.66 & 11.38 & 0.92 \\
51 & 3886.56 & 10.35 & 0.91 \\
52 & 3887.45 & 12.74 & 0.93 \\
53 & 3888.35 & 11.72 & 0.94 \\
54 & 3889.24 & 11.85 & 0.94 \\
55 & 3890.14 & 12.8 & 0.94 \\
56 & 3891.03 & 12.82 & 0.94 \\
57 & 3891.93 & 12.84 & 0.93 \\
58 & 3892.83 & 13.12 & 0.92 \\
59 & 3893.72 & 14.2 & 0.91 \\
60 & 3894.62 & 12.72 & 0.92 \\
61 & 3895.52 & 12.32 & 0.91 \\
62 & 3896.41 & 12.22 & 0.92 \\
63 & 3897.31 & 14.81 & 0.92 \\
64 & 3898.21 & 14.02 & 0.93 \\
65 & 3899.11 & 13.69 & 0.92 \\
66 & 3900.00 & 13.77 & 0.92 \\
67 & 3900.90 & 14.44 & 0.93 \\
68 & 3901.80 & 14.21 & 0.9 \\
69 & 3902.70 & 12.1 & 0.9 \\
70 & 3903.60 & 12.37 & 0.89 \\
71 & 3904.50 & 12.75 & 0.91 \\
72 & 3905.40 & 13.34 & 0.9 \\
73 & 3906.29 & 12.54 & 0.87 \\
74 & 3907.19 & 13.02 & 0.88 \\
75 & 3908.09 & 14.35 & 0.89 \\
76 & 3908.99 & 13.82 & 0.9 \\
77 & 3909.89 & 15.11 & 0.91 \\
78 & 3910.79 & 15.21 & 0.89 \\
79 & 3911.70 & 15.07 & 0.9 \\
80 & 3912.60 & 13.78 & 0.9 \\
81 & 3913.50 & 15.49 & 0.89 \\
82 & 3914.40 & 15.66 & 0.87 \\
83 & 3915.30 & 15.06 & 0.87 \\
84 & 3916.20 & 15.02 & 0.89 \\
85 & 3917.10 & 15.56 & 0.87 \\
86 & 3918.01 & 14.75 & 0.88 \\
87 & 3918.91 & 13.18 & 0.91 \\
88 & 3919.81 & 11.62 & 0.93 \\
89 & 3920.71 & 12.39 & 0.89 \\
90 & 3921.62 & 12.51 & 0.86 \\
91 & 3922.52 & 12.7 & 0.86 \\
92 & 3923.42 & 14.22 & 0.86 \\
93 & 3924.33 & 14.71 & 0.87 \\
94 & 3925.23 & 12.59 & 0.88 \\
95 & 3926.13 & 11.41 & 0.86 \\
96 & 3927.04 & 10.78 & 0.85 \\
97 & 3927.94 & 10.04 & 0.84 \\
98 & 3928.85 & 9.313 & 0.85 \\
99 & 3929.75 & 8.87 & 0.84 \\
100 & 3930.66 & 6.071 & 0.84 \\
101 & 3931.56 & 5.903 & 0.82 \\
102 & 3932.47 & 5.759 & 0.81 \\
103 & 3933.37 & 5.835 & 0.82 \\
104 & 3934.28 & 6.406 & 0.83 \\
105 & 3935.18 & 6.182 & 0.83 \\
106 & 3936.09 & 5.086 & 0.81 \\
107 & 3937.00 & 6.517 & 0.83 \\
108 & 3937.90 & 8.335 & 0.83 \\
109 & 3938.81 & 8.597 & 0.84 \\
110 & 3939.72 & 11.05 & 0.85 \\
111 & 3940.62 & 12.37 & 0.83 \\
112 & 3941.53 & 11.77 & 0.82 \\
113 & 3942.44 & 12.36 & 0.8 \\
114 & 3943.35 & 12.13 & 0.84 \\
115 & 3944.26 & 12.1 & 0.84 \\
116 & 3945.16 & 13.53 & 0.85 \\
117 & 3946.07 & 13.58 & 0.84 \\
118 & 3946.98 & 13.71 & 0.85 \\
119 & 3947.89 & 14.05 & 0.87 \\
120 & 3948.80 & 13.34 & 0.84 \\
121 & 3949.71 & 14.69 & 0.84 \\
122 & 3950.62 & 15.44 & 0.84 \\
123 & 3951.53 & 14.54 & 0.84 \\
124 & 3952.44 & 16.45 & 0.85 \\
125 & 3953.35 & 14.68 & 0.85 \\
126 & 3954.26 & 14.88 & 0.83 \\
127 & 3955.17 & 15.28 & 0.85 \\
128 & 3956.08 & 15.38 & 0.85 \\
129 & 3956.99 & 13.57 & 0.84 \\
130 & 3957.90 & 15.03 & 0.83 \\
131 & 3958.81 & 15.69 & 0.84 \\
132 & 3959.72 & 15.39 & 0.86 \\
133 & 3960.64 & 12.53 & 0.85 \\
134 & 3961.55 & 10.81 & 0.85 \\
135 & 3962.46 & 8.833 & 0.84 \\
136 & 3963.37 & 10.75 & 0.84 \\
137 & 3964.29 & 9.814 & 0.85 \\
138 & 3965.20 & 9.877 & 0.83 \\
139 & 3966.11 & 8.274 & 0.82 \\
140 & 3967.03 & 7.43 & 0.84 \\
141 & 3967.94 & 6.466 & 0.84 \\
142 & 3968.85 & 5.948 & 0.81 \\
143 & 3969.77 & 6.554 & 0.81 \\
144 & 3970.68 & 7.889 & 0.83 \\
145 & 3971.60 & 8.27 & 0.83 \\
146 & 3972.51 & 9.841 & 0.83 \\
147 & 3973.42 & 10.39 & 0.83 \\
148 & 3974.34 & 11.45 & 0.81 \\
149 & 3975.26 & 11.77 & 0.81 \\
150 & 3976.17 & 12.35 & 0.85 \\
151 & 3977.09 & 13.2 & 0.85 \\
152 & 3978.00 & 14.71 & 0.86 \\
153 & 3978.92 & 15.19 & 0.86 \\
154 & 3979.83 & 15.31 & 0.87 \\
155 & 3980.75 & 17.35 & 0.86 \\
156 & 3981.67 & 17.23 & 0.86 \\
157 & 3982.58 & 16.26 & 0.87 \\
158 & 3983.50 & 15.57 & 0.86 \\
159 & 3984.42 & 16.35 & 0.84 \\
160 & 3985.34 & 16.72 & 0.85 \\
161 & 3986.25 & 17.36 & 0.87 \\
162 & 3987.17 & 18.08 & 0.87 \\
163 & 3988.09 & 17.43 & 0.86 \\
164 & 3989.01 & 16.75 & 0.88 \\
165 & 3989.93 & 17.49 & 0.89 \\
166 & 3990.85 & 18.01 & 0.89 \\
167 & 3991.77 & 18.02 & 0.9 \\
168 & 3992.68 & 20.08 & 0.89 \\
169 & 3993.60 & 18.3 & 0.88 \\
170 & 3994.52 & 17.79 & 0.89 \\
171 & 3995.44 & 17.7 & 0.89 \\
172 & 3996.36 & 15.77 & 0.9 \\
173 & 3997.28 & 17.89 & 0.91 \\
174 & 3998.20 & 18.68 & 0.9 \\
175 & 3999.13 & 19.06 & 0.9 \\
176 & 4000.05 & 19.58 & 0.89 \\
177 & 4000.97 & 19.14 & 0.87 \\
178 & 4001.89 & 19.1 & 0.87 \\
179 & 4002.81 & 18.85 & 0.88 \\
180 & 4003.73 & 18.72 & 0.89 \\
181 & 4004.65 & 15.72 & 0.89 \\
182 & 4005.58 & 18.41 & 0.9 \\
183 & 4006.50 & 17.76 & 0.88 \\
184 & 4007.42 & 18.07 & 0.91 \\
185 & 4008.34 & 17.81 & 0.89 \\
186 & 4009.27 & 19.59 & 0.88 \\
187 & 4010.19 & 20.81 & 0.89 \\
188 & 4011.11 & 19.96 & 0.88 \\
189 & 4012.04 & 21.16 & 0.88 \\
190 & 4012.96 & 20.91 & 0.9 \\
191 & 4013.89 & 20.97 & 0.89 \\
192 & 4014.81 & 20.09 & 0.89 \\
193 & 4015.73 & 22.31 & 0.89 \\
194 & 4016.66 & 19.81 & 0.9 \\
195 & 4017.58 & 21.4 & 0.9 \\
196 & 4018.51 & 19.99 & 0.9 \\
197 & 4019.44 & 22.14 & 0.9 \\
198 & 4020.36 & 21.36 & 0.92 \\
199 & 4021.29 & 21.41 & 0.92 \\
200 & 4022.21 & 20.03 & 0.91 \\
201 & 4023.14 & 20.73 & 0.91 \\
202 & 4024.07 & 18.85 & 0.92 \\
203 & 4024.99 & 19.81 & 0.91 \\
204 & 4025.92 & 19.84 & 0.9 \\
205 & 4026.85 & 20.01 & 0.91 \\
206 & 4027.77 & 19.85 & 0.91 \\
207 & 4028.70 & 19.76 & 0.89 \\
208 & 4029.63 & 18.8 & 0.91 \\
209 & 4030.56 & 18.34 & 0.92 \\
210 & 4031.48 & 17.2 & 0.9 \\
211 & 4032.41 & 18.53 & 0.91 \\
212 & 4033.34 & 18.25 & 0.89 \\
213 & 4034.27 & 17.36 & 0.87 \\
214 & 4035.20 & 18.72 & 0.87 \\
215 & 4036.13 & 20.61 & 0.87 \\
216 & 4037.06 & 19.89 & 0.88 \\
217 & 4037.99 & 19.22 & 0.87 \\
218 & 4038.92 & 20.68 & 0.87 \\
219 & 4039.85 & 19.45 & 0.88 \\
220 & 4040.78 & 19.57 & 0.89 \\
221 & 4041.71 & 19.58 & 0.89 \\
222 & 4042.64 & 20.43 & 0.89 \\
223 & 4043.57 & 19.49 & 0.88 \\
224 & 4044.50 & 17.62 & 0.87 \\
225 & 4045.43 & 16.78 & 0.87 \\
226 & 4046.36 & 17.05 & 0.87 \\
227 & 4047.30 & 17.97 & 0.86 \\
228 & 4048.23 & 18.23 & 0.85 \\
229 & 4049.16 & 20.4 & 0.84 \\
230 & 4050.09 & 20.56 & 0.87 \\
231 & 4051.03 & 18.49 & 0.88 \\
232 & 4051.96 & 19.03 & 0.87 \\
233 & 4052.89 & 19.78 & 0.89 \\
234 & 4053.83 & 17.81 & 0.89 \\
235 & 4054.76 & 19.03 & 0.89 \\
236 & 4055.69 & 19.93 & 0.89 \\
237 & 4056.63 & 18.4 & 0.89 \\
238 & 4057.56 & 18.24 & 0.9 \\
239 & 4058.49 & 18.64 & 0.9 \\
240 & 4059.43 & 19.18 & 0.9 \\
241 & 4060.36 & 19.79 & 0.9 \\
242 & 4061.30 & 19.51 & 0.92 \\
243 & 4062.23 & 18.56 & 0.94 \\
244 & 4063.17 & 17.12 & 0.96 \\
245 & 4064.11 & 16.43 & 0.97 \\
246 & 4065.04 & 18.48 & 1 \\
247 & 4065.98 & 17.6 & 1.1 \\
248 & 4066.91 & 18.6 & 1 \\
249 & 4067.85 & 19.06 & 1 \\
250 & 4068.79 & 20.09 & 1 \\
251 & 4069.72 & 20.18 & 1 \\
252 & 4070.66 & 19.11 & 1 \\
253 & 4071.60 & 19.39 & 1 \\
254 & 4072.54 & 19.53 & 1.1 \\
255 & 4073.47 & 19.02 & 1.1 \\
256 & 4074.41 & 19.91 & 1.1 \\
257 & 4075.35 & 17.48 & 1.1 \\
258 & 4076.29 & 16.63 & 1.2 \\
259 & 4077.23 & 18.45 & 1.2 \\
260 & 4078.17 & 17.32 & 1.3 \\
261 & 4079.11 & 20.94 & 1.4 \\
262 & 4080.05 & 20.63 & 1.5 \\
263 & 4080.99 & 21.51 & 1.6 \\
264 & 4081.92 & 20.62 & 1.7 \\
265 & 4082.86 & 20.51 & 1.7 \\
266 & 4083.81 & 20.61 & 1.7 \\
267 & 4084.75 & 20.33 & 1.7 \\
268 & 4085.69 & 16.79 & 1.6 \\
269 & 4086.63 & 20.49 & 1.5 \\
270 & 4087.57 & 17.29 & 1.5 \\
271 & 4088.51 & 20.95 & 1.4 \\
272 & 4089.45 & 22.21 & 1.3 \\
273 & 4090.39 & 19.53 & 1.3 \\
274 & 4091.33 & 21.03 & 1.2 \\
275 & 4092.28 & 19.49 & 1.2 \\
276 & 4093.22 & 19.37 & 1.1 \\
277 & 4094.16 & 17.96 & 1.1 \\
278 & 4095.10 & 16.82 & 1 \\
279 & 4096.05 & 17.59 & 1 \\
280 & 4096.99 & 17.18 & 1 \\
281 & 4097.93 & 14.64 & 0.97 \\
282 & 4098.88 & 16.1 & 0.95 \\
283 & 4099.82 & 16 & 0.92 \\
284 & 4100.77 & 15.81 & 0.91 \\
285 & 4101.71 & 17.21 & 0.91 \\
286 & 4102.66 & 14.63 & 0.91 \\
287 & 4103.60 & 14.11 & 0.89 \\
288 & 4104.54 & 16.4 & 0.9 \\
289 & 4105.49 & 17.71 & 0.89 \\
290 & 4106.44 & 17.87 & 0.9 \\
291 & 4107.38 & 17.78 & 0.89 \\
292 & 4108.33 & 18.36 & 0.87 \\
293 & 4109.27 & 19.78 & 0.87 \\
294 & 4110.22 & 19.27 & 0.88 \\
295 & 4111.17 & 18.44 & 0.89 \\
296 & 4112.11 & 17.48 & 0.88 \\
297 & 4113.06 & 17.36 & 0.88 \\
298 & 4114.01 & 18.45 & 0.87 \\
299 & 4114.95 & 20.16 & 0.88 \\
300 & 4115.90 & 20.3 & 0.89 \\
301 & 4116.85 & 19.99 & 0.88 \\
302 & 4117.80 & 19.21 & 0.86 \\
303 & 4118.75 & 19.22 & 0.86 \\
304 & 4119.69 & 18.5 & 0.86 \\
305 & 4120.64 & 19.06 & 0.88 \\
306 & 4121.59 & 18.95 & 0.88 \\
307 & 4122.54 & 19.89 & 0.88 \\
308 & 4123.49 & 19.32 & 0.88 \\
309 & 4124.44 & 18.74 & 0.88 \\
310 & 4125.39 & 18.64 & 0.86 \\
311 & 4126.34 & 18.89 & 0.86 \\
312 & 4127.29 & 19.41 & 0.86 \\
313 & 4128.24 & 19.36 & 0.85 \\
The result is 1.70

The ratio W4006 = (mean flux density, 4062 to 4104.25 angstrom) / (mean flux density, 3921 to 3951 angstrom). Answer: 1.7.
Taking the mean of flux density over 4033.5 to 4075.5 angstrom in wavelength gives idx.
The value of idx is 18.9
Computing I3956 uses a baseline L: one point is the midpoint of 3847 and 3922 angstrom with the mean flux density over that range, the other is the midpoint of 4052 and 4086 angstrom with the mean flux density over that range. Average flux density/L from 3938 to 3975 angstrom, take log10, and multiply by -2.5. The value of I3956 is 0.27 mag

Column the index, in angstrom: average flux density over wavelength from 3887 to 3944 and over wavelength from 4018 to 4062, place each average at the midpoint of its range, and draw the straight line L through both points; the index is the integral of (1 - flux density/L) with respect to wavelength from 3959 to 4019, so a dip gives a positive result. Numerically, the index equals 2.8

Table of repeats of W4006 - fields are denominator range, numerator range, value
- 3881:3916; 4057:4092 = 1.46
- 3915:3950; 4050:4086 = 1.72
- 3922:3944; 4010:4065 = 2.03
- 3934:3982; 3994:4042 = 1.64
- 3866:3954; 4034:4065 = 1.54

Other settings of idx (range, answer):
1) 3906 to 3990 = 12.4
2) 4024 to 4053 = 19.1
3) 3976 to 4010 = 17.4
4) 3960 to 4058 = 17.1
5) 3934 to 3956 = 12.1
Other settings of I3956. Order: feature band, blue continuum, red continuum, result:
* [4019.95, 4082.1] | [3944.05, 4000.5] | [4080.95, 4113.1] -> -0.15 mag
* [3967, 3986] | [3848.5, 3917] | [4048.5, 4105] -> 0.25 mag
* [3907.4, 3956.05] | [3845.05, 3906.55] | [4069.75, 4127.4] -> 0.14 mag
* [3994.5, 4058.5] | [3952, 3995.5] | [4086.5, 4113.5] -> -0.24 mag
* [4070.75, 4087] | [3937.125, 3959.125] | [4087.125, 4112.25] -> -0.13 mag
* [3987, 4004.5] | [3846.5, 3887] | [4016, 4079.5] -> -0.07 mag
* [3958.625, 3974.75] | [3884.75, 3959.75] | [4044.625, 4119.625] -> 0.41 mag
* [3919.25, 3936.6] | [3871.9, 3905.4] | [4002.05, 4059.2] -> 0.43 mag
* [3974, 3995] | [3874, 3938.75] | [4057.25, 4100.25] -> -0.08 mag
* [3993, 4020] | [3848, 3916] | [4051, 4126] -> -0.18 mag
